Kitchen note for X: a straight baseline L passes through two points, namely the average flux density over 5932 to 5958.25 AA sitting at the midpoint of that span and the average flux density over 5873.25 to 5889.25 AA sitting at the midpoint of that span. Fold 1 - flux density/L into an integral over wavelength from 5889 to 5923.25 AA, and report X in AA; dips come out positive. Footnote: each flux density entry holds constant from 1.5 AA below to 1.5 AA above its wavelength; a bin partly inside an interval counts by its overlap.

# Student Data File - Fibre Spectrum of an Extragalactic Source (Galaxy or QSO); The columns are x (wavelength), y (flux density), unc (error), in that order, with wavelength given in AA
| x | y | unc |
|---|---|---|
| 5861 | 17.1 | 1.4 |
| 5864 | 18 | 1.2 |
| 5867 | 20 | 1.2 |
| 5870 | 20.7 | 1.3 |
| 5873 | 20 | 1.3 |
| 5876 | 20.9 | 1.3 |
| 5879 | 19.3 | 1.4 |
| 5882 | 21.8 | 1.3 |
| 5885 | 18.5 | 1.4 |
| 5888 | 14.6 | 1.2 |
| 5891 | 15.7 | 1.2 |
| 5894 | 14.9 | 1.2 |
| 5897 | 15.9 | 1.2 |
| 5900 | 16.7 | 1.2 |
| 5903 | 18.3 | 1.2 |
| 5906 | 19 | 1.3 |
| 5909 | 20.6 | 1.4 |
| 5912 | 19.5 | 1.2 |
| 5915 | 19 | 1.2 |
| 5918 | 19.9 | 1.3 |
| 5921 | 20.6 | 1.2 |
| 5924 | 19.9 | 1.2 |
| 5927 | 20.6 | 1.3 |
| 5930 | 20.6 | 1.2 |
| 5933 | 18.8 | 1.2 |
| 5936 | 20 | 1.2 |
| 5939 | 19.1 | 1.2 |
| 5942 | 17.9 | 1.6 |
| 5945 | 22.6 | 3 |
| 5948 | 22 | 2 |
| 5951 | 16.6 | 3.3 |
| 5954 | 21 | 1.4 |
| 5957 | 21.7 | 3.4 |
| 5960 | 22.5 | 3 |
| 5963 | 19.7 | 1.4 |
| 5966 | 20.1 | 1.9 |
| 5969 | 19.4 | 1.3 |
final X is 2.31 AA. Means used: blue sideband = 19.2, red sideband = 20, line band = 18.2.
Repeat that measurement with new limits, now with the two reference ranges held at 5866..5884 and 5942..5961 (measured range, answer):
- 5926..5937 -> 0.38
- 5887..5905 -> 3.84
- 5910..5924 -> 0.55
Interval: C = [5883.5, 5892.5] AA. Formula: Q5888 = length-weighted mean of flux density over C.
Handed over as 16.3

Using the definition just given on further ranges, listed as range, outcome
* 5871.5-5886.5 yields 20.1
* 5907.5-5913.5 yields 20.1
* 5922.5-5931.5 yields 20.4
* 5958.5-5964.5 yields 21.1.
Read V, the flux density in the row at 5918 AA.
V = 19.9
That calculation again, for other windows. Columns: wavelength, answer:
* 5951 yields 16.6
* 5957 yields 21.7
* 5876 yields 20.9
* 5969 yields 19.4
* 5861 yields 17.1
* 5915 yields 19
